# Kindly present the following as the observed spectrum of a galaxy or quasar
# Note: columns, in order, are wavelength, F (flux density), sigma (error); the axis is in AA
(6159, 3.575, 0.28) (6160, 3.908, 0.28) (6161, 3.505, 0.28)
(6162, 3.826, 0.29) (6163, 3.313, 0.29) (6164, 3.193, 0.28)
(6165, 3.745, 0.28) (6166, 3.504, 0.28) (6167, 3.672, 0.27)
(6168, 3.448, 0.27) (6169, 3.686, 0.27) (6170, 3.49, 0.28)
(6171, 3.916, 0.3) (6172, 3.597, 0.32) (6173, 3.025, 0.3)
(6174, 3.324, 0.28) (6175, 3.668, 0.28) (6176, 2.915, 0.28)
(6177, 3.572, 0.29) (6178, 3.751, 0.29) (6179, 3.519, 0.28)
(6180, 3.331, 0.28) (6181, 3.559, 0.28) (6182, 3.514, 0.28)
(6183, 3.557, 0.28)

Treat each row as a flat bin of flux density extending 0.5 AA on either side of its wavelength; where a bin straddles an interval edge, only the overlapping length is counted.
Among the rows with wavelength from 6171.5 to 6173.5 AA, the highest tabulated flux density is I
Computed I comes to 3.597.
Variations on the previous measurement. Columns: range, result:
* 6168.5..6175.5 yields 3.916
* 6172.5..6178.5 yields 3.751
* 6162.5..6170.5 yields 3.745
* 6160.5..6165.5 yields 3.826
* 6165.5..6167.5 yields 3.672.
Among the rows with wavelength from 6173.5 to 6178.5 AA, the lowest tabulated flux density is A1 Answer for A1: 2.915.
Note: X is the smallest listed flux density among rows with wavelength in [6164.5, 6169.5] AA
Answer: 3.448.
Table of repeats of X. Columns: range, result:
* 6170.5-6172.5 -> 3.597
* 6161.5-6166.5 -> 3.193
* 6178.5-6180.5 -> 3.331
